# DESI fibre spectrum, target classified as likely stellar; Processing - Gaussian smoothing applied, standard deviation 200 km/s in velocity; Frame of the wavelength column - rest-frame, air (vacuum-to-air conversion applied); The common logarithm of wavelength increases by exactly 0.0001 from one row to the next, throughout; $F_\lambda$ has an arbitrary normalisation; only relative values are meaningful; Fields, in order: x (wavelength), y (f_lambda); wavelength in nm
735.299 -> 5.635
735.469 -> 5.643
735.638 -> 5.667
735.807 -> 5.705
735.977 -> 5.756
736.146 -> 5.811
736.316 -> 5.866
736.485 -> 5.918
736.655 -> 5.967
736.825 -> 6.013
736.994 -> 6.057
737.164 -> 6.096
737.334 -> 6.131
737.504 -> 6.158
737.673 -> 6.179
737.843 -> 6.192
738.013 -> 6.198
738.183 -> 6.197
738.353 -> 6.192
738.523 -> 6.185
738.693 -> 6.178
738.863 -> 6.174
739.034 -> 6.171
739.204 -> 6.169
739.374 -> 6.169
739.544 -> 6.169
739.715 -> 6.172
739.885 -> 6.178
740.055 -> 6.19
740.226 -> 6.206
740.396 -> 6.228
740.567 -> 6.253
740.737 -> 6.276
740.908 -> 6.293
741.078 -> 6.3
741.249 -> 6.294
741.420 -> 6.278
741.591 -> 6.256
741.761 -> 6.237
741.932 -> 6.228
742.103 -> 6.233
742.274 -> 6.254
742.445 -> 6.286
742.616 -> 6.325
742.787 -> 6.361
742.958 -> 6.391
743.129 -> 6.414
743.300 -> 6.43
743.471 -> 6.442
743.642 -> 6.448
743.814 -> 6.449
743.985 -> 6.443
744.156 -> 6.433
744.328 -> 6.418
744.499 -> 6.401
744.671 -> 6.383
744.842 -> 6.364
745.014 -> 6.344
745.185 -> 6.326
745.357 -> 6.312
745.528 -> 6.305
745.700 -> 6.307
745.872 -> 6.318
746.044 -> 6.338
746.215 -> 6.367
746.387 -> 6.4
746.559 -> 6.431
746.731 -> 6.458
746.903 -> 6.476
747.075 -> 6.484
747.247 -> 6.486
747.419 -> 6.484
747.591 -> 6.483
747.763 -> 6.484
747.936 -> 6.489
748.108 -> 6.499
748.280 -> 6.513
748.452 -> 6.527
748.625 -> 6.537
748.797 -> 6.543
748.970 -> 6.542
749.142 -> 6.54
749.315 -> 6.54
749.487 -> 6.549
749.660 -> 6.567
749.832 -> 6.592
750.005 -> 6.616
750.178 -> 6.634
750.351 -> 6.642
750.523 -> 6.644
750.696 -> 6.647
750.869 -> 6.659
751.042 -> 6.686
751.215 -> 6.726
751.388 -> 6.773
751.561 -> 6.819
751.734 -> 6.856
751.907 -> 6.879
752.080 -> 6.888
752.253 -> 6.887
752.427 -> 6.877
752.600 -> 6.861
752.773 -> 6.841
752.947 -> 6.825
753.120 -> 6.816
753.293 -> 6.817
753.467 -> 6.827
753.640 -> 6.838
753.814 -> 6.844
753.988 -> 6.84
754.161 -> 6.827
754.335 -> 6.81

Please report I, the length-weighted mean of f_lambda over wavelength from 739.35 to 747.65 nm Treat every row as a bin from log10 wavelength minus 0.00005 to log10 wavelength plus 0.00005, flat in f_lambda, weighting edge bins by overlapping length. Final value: 6.34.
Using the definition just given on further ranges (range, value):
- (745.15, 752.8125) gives 6.57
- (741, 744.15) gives 6.34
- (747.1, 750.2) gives 6.53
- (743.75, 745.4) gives 6.39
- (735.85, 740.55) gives 6.11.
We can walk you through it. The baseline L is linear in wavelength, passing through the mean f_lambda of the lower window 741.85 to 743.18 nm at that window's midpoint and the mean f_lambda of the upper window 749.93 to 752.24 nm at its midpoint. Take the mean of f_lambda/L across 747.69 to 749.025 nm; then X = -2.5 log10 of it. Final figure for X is 0.01 mag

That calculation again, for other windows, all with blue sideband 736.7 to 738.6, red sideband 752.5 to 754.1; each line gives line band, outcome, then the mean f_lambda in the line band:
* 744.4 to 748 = 0.02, 6.4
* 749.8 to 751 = 0.01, 6.63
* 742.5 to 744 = 0.00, 6.41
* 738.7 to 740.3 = 0.01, 6.18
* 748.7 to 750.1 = 0.02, 6.56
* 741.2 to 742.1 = 0.01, 6.25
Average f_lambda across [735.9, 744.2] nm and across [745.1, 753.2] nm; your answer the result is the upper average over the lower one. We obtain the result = 1.1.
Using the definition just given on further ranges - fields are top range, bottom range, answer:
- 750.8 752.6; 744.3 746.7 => 1.07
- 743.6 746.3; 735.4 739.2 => 1.06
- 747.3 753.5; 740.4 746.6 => 1.05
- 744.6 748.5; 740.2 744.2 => 1.01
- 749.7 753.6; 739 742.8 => 1.08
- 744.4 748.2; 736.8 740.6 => 1.04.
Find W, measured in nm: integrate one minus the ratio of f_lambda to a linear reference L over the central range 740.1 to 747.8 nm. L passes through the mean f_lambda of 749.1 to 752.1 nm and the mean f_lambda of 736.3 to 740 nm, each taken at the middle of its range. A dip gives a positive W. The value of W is 0.03 nm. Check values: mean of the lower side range 6.13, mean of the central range 6.36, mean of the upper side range 6.68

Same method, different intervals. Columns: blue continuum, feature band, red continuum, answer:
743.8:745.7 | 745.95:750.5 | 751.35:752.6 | 0.07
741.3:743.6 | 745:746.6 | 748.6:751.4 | 0.03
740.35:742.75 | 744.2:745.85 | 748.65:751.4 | 0.01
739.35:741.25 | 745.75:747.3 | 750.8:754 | 0.03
